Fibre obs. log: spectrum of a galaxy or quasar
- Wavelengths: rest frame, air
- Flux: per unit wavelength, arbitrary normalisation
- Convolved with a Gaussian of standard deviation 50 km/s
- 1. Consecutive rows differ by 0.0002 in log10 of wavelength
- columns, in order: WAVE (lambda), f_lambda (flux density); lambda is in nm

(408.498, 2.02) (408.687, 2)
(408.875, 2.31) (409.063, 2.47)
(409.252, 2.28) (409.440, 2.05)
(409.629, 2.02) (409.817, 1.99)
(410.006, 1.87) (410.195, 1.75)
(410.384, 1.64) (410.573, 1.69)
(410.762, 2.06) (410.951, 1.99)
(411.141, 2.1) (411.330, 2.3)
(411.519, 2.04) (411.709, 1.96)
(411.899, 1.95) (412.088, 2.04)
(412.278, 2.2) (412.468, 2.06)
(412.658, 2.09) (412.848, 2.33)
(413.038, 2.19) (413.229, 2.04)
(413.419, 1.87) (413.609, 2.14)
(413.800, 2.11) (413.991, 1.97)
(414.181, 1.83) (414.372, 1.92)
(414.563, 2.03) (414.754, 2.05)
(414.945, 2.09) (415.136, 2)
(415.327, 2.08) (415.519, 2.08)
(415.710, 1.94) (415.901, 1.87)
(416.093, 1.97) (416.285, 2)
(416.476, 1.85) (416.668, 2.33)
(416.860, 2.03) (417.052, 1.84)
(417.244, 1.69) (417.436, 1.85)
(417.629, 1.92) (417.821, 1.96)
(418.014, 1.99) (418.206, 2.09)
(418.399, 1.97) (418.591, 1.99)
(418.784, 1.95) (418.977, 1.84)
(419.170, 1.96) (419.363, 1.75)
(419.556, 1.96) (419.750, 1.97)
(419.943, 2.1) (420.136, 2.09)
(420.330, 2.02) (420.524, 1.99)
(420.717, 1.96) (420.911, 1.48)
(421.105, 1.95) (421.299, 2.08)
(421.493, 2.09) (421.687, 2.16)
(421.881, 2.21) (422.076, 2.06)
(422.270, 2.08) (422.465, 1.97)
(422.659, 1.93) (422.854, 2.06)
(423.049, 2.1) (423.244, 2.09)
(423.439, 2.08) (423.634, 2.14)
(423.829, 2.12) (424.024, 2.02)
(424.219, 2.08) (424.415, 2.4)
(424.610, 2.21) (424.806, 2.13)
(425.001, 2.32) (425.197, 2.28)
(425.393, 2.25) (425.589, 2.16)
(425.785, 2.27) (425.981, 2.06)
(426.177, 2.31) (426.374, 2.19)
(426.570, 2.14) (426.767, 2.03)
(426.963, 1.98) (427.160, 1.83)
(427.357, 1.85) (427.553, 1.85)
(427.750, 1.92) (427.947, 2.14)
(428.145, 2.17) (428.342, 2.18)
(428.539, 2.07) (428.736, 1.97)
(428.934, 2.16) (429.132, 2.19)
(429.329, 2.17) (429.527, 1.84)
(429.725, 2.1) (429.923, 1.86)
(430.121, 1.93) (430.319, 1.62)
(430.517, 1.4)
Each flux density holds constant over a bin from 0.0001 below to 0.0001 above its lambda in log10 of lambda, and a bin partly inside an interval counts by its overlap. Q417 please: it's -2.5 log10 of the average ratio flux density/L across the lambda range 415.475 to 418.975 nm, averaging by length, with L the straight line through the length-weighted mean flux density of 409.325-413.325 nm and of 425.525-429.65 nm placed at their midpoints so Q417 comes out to 0.043 mag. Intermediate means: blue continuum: 2.02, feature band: 1.96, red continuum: 2.07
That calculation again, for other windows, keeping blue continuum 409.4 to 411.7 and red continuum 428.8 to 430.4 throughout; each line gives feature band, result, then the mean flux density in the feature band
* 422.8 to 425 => -0.09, 2.14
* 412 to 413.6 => -0.08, 2.1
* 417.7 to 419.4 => 0.01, 1.95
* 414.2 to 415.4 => -0.03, 2.01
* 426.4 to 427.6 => 0.01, 1.97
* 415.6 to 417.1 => -0.01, 1.99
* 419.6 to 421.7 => -0.01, 1.98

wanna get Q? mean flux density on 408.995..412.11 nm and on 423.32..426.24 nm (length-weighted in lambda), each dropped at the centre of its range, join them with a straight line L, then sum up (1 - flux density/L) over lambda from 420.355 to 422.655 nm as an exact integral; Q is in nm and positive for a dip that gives 0.156 nm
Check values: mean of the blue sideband 2.01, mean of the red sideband 2.19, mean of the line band 2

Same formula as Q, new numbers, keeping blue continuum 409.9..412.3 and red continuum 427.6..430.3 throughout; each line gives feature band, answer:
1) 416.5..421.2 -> 0.119 nm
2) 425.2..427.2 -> -0.112 nm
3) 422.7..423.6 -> -0.029 nm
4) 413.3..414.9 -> -0.016 nm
